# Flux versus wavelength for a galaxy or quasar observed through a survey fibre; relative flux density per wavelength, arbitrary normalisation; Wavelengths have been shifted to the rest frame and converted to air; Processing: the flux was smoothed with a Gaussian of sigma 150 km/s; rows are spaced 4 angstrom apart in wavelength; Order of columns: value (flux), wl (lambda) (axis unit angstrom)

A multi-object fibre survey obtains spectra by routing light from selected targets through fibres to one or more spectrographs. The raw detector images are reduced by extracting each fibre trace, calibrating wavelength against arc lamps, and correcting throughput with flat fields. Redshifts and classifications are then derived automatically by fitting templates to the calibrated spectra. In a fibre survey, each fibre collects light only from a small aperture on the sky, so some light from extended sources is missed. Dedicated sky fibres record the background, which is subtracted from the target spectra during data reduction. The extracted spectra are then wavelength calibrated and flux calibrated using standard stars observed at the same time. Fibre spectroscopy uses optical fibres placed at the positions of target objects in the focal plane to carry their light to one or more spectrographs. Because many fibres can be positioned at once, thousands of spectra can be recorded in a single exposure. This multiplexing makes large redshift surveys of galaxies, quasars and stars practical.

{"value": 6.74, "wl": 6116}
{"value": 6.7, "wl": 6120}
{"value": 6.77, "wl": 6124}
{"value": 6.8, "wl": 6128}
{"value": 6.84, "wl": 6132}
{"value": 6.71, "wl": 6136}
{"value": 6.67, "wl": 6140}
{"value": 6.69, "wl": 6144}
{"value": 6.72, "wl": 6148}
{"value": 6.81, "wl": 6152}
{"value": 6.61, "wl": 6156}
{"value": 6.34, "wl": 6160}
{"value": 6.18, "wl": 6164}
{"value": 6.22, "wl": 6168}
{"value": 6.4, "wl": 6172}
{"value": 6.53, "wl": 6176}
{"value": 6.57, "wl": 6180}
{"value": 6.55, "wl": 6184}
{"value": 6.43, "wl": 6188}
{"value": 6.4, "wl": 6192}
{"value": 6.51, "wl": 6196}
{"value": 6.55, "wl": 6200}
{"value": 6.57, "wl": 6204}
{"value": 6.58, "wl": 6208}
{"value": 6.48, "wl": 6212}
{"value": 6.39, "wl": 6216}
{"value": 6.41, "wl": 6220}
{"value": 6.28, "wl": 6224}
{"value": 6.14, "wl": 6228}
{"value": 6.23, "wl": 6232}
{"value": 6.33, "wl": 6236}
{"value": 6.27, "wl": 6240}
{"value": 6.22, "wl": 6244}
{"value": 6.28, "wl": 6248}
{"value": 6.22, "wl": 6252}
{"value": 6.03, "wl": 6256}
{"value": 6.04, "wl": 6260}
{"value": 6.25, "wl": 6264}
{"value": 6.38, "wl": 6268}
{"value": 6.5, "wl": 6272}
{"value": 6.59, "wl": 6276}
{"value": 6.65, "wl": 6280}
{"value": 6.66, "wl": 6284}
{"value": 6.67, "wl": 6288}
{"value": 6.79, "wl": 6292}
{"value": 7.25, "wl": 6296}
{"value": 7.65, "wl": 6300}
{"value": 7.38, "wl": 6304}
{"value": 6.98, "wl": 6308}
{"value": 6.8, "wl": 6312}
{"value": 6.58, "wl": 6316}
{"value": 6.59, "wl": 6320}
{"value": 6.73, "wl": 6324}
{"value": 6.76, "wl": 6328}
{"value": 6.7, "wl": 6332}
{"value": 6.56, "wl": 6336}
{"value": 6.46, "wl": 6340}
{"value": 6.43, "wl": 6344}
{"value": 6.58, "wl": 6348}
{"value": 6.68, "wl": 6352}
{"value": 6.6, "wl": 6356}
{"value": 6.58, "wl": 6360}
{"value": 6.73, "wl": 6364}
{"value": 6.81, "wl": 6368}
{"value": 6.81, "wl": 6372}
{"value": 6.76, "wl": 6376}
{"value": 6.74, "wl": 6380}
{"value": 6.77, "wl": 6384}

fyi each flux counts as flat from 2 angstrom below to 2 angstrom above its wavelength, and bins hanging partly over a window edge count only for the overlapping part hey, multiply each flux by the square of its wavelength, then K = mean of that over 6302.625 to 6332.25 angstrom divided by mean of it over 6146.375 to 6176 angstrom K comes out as 1.11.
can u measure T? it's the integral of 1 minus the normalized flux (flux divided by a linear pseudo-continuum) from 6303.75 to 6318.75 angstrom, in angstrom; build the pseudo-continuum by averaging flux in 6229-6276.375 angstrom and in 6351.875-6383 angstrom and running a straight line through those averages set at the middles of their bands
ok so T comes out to -0.9 angstrom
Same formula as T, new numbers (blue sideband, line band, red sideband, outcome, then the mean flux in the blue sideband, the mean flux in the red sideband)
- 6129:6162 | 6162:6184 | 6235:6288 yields 0.7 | 6.68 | 6.35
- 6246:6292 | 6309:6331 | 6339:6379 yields -0.5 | 6.41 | 6.65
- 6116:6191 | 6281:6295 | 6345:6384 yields -0.2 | 6.59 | 6.7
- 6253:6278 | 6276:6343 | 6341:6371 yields -3.7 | 6.3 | 6.63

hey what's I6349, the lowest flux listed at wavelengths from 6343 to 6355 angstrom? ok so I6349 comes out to 6.43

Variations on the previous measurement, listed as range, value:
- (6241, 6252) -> 6.22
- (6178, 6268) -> 6.03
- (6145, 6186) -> 6.18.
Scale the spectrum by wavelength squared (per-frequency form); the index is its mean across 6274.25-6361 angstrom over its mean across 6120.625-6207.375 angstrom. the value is 1.08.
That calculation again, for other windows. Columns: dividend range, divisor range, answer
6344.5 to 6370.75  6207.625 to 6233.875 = 1.10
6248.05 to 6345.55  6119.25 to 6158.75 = 1.04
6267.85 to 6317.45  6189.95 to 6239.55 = 1.10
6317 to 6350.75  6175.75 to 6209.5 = 1.06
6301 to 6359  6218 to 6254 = 1.10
